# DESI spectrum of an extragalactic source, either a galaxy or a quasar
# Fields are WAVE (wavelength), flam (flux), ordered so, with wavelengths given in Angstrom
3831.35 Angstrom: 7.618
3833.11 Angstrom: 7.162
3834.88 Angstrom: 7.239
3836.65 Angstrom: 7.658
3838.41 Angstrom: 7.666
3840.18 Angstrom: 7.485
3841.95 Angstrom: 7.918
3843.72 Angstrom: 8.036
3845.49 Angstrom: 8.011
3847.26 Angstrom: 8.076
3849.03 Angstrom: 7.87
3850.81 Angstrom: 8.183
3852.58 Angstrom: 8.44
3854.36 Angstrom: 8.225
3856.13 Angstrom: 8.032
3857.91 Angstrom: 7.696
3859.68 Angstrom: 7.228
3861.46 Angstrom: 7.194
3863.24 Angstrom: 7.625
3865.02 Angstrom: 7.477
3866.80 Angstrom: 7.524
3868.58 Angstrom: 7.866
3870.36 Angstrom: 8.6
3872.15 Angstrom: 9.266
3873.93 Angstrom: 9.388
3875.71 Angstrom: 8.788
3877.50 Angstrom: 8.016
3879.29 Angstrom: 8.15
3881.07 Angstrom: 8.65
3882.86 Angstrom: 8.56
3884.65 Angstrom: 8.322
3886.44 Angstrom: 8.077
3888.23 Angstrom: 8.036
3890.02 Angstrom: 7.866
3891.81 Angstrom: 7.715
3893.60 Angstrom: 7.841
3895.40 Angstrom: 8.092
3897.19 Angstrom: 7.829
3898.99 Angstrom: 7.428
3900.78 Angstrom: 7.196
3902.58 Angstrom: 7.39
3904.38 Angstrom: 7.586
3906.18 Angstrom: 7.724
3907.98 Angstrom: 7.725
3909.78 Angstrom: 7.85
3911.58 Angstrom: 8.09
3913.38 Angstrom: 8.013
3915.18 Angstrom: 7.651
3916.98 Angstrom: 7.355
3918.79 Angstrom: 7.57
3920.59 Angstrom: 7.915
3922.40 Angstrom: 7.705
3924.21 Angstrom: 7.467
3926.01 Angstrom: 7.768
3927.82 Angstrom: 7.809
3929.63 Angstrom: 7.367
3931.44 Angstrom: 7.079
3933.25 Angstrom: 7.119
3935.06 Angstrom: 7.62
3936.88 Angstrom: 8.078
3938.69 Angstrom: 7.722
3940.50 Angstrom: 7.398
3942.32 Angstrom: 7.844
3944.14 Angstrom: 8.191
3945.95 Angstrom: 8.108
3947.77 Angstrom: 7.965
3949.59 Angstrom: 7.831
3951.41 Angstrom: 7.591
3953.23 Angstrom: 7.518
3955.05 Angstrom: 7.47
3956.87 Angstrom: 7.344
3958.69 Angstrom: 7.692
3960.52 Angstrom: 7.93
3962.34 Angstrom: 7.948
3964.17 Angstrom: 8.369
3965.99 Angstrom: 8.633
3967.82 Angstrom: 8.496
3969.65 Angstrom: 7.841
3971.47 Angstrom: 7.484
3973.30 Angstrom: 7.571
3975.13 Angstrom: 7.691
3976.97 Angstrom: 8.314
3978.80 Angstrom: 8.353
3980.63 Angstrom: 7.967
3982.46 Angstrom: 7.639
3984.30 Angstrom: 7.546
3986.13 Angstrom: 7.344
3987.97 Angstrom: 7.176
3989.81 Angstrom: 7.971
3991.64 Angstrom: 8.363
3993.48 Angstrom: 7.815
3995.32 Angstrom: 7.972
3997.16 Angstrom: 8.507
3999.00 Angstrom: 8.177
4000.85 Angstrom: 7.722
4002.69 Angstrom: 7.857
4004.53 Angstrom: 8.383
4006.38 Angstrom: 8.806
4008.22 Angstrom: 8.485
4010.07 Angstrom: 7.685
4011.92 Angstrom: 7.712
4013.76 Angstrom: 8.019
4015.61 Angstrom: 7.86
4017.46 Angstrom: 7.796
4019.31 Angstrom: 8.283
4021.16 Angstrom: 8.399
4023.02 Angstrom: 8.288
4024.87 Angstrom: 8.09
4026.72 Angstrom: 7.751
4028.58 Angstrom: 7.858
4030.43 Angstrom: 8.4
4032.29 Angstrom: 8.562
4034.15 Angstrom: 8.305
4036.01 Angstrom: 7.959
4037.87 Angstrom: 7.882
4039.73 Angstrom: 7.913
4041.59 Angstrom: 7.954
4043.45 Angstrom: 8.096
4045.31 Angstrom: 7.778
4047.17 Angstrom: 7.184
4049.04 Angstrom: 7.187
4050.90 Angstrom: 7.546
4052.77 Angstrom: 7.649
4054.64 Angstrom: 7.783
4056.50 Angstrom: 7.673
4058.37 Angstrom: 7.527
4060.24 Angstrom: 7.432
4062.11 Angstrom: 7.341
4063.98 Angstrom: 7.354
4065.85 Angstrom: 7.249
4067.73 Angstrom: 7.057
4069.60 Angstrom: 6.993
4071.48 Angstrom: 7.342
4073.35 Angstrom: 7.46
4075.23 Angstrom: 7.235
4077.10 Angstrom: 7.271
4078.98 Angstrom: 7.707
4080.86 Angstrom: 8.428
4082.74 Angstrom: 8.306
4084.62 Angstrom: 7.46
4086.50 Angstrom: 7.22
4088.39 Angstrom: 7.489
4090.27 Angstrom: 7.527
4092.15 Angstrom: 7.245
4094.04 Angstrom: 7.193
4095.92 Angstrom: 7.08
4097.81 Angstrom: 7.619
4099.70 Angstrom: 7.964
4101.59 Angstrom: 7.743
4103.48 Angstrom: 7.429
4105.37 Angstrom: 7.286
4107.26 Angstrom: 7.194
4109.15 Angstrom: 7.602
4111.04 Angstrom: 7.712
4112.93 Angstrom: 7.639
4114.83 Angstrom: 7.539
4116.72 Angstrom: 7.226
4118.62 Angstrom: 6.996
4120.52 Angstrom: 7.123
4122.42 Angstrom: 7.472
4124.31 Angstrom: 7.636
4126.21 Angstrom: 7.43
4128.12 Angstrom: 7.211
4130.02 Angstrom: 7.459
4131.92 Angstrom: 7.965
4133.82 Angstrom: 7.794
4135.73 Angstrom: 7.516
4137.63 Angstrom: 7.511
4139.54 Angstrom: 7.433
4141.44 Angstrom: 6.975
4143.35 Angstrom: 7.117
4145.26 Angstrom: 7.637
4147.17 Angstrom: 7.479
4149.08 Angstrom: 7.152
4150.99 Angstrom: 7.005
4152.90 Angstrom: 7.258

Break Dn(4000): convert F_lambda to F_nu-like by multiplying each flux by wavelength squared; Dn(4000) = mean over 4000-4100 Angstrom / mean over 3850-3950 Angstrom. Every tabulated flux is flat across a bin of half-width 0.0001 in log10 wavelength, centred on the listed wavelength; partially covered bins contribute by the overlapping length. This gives 1.06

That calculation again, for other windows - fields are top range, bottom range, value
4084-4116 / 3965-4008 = 0.99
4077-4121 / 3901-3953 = 1.06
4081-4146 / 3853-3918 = 1.05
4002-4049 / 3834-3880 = 1.10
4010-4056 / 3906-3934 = 1.10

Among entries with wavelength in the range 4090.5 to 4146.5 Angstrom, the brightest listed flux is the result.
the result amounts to 7.965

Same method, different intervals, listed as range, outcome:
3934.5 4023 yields 8.806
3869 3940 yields 9.388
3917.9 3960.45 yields 8.191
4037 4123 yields 8.428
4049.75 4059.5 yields 7.783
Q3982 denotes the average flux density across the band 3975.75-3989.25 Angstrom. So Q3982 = 7.76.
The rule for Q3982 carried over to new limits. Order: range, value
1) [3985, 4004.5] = 7.91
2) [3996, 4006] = 8.16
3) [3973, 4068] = 7.88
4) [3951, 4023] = 7.95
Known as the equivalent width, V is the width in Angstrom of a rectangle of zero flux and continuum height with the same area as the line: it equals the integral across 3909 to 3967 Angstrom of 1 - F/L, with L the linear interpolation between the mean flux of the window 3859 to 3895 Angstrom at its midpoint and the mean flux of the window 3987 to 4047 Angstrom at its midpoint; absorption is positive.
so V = 2.4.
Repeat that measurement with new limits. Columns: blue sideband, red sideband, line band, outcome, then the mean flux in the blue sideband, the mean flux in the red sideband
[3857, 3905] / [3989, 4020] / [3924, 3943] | 1.1 Angstrom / 7.98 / 8.08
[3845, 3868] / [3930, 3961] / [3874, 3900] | -1.2 Angstrom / 7.81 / 7.67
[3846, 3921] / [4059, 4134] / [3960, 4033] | -3.2 Angstrom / 7.96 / 7.46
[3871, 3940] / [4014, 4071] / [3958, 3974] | -0.3 Angstrom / 7.89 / 7.77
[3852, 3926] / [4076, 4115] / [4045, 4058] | 0.2 Angstrom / 7.93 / 7.55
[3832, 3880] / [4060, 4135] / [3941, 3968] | -0.5 Angstrom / 7.95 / 7.46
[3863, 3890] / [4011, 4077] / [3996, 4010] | -0.6 Angstrom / 8.29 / 7.73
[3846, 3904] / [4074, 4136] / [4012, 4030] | -0.8 Angstrom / 8.02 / 7.51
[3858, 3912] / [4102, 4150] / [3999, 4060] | -2.4 Angstrom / 7.96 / 7.43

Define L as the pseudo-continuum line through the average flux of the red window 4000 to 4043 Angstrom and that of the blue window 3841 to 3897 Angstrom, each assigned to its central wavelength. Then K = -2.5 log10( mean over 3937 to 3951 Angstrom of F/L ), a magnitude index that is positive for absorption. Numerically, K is 0.03 mag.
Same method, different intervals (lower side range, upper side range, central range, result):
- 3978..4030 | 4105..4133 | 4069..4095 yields 0.02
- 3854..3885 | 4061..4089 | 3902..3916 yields 0.03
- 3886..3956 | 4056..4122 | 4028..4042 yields -0.08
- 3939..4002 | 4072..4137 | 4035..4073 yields 0.01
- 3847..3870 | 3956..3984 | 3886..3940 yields 0.03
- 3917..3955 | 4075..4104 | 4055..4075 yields 0.03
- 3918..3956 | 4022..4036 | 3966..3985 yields -0.01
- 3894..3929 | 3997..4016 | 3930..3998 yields 0.01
